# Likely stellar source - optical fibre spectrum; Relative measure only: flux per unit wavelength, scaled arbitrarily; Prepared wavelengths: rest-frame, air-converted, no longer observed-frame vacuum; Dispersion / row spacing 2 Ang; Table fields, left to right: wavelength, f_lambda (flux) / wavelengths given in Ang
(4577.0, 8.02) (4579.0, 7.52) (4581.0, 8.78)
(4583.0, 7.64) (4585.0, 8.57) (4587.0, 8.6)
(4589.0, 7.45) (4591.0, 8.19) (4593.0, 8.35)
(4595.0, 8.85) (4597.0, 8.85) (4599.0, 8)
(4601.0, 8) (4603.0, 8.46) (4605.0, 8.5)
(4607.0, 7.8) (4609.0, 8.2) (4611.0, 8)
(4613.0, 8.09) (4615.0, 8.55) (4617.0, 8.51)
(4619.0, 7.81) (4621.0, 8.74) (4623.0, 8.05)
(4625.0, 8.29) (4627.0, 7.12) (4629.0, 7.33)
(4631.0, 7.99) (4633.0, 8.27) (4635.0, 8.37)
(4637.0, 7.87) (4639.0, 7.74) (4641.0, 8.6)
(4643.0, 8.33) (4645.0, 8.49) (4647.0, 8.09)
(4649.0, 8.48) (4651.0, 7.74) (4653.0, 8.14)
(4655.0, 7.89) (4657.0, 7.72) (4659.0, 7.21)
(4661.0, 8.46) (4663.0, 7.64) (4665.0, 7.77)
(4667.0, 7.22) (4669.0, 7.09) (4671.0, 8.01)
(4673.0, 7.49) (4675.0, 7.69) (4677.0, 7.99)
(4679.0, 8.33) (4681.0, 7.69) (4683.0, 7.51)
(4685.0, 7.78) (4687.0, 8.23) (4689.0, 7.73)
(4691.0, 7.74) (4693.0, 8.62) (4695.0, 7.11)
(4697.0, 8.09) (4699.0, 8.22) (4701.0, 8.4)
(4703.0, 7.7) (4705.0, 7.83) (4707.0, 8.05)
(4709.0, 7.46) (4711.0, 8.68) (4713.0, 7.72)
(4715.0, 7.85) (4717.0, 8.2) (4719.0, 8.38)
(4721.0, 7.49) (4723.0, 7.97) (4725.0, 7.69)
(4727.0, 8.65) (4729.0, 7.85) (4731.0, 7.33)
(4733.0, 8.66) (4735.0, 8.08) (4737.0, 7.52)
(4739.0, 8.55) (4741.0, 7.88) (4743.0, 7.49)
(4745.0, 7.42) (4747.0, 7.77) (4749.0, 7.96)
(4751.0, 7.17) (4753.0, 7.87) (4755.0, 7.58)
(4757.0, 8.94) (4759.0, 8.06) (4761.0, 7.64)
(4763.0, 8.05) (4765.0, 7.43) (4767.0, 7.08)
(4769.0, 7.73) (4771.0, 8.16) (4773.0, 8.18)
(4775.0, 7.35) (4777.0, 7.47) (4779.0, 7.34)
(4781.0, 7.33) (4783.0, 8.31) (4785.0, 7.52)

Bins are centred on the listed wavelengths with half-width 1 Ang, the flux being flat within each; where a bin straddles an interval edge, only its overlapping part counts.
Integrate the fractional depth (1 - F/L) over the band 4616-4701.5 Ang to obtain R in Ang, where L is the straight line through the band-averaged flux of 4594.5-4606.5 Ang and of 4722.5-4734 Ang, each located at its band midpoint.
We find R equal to 3.00 Ang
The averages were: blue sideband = 8.4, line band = 7.94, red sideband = 8.03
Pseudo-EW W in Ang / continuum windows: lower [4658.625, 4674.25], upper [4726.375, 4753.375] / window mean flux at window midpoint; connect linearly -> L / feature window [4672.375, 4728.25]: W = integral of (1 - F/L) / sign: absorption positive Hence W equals -1.5 Ang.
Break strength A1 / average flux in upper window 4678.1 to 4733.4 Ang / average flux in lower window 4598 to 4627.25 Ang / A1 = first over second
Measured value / 0.97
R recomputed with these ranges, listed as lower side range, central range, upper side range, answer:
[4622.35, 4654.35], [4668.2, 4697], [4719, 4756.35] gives 0.59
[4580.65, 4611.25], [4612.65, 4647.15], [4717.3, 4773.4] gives 0.20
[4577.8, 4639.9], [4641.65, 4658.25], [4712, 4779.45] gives -0.11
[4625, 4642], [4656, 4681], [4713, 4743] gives 0.73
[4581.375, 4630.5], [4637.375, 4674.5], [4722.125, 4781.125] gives 0.72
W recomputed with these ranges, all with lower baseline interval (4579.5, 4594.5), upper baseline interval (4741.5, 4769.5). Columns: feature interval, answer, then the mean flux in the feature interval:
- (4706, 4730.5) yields -0.46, 7.99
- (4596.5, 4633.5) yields 0.08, 8.12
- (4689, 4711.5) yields -0.21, 7.96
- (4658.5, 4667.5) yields 0.33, 7.71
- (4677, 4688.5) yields 0.05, 7.91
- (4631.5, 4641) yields -0.04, 8.12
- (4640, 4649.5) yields -0.40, 8.39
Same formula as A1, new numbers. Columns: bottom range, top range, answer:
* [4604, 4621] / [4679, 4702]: 0.97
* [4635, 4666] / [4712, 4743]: 0.99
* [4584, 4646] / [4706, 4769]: 0.96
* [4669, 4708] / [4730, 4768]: 0.99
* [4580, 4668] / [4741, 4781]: 0.95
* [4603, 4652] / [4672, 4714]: 0.97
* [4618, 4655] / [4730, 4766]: 0.97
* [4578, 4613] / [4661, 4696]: 0.94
